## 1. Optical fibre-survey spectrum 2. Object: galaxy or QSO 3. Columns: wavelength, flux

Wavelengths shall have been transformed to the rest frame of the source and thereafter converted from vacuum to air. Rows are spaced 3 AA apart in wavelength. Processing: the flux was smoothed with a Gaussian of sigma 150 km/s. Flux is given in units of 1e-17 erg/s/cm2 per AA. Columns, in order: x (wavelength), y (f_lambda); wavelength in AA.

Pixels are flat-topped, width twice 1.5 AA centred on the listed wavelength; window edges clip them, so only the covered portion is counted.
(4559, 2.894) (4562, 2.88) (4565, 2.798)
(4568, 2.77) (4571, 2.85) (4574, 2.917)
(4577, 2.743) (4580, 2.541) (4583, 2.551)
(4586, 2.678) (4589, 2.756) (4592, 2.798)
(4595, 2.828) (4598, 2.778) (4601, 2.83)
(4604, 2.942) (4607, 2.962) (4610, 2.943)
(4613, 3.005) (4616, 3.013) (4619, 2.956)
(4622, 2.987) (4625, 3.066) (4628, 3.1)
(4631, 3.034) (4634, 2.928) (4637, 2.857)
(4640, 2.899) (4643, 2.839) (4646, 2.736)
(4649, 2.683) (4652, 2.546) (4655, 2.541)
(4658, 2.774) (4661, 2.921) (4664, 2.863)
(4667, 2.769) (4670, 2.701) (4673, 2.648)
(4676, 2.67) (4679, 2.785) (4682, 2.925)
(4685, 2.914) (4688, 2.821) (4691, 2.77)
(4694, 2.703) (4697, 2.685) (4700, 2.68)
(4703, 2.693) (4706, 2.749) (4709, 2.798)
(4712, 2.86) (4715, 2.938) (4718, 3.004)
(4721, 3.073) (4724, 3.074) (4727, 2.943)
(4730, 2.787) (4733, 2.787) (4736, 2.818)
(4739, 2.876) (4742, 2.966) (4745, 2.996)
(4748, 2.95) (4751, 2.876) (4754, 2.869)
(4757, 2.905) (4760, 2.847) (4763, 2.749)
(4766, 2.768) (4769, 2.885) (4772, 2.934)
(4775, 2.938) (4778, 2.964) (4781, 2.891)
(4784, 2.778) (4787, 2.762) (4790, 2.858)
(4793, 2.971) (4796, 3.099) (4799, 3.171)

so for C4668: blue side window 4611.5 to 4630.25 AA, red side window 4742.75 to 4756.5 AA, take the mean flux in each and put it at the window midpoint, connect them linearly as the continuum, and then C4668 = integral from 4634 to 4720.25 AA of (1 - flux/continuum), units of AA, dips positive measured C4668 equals 5.7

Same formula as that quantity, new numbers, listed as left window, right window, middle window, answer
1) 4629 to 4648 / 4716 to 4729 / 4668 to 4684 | 1.0 AA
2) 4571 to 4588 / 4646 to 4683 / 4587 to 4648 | -4.3 AA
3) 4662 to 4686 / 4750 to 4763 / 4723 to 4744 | -0.4 AA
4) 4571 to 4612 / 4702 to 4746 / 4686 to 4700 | 0.6 AA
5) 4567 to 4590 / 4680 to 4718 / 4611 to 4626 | -1.4 AA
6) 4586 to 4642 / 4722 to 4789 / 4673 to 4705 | 1.5 AA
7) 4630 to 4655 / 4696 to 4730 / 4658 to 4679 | 0.4 AA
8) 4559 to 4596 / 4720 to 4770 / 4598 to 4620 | -1.2 AA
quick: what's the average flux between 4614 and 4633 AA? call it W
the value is 3.02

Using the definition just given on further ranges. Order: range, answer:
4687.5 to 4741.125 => 2.84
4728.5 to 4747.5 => 2.88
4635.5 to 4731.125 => 2.8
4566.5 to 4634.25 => 2.87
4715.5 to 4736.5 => 2.93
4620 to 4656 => 2.86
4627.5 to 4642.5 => 2.95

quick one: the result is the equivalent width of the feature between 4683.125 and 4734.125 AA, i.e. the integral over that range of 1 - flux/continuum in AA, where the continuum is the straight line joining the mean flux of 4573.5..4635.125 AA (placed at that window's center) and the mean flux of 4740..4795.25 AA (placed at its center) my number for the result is 0.72 AA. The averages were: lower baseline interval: 2.87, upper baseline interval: 2.89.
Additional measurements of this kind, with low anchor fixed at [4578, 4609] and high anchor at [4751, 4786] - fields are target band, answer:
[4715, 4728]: -0.8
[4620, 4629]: -0.8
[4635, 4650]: -0.1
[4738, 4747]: -0.3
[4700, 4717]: 0.2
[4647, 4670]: 0.6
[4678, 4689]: -0.2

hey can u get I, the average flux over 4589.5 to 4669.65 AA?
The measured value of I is 2.87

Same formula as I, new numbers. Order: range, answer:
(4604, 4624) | 2.98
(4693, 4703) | 2.69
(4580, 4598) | 2.71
